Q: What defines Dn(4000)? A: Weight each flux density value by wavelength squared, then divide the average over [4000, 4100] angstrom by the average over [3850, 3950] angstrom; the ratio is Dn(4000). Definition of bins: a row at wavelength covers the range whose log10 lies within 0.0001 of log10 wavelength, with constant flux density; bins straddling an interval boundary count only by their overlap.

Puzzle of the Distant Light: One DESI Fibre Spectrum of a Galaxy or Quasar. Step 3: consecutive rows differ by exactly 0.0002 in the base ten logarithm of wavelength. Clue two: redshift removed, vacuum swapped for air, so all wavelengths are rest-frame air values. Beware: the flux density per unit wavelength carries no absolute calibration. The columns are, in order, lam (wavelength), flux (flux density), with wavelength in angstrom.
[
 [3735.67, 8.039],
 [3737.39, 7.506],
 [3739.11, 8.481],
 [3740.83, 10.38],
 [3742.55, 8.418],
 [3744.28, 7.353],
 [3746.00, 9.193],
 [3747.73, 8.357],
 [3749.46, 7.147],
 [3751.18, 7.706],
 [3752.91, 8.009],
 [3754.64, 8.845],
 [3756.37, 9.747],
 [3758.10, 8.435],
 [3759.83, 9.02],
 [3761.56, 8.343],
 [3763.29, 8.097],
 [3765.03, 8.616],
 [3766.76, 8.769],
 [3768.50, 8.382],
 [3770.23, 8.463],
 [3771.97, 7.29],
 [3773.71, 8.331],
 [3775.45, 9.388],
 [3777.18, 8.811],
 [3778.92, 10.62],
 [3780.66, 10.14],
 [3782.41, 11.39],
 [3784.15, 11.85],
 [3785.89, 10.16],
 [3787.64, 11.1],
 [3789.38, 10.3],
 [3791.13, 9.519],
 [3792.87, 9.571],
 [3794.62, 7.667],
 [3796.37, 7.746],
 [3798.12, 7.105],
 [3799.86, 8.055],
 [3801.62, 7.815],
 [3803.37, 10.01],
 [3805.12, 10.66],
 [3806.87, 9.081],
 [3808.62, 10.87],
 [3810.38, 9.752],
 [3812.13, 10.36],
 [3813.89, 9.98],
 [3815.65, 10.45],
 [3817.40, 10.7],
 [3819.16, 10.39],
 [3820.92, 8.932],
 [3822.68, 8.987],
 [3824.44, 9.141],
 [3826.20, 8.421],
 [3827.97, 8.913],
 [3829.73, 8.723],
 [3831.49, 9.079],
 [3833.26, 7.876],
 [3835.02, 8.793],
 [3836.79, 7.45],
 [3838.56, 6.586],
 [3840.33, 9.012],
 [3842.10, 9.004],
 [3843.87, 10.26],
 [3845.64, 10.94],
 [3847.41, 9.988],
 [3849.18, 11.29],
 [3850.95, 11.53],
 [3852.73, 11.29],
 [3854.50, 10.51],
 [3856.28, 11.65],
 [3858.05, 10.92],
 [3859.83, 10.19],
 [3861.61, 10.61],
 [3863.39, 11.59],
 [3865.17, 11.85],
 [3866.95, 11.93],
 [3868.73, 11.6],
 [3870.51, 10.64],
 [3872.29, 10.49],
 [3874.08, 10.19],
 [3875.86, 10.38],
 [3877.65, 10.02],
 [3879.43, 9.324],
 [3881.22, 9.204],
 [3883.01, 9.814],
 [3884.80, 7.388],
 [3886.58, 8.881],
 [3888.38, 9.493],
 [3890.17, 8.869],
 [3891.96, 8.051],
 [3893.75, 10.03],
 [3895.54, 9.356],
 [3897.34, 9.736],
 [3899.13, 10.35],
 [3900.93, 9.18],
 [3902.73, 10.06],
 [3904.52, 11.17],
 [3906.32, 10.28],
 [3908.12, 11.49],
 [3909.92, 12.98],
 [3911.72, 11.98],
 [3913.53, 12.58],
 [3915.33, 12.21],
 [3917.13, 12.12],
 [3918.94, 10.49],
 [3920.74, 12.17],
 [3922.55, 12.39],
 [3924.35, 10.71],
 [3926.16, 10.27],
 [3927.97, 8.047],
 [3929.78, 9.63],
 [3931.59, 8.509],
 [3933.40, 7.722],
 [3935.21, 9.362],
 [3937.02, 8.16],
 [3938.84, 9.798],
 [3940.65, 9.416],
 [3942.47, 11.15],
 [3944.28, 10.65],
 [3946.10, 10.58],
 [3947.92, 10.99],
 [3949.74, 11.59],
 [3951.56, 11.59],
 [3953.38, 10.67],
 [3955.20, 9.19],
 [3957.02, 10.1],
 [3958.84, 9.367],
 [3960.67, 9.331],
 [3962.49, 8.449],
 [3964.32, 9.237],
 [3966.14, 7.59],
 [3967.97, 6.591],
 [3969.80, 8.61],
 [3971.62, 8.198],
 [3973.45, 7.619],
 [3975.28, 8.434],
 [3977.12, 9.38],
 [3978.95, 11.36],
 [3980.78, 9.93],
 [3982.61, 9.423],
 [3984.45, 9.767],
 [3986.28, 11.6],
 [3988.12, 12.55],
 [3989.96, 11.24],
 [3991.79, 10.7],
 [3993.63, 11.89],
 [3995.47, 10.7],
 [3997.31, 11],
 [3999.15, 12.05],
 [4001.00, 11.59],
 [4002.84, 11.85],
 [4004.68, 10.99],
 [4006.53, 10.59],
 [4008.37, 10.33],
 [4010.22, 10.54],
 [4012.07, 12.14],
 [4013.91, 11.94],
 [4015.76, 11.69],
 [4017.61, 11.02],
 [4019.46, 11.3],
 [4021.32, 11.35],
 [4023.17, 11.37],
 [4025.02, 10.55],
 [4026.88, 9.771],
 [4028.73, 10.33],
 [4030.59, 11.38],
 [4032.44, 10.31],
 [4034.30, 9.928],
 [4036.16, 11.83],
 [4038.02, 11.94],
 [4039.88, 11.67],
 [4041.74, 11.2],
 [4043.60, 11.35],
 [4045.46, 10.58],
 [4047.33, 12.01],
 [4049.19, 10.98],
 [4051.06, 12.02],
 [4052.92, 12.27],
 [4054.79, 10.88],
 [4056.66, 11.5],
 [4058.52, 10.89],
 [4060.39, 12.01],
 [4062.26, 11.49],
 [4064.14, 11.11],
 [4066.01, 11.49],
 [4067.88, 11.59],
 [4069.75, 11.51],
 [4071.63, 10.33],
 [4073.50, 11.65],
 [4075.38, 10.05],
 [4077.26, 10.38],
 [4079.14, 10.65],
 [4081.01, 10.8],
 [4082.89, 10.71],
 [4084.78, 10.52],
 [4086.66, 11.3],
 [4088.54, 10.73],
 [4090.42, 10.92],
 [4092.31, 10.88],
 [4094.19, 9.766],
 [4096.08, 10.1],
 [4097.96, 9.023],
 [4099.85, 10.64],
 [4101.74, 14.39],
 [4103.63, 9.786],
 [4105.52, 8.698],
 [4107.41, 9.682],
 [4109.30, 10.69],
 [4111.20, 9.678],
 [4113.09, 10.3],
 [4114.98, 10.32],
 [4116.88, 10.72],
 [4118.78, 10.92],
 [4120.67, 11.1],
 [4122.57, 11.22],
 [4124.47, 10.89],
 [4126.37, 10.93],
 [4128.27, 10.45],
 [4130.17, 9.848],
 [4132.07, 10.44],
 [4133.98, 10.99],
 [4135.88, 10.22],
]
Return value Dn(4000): 1.15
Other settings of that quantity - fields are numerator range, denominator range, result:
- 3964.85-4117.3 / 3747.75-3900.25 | 1.26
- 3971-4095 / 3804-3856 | 1.26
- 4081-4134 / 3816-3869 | 1.21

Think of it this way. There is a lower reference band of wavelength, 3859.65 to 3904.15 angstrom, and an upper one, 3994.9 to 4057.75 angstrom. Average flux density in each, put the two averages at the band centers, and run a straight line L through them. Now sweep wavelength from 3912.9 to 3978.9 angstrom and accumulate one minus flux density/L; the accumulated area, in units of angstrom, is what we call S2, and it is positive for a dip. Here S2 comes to 4.4 angstrom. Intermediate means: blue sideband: 9.98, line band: 9.81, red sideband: 11.2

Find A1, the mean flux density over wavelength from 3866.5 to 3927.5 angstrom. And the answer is 10.4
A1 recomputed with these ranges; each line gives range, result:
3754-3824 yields 9.35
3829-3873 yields 10.2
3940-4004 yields 10.1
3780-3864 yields 9.71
